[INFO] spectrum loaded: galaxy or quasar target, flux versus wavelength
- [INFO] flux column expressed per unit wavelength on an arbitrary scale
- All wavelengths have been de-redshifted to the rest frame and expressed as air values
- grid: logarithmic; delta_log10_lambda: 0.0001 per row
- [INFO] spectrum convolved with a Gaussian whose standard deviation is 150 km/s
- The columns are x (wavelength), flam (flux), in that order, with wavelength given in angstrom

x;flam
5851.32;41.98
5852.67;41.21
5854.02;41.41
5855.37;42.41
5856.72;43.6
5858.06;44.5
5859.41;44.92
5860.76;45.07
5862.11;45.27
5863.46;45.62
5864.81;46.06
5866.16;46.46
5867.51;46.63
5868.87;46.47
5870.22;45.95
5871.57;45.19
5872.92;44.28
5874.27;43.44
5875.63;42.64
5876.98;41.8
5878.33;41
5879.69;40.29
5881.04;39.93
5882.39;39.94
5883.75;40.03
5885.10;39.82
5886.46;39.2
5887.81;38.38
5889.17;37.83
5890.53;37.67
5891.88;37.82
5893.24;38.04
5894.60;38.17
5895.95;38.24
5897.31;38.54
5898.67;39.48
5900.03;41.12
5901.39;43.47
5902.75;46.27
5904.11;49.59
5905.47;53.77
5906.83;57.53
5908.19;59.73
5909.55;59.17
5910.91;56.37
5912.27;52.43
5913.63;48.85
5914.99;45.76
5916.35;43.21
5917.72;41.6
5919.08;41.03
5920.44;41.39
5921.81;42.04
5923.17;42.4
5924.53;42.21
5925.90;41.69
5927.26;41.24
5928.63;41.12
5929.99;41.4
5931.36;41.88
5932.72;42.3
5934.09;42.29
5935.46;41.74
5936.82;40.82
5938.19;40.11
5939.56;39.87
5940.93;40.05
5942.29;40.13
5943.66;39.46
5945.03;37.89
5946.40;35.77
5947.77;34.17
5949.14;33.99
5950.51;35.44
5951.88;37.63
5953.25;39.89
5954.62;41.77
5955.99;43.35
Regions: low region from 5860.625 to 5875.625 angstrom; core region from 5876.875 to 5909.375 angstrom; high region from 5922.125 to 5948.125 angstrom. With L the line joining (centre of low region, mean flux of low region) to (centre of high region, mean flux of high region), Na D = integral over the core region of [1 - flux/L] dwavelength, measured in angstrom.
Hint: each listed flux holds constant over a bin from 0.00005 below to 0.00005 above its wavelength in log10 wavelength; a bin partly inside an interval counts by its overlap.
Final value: 0.6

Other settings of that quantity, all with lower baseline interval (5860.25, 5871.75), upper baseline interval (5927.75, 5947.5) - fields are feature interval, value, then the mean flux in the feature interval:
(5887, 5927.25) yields -1.9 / 44.5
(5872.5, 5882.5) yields 0.7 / 41.7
